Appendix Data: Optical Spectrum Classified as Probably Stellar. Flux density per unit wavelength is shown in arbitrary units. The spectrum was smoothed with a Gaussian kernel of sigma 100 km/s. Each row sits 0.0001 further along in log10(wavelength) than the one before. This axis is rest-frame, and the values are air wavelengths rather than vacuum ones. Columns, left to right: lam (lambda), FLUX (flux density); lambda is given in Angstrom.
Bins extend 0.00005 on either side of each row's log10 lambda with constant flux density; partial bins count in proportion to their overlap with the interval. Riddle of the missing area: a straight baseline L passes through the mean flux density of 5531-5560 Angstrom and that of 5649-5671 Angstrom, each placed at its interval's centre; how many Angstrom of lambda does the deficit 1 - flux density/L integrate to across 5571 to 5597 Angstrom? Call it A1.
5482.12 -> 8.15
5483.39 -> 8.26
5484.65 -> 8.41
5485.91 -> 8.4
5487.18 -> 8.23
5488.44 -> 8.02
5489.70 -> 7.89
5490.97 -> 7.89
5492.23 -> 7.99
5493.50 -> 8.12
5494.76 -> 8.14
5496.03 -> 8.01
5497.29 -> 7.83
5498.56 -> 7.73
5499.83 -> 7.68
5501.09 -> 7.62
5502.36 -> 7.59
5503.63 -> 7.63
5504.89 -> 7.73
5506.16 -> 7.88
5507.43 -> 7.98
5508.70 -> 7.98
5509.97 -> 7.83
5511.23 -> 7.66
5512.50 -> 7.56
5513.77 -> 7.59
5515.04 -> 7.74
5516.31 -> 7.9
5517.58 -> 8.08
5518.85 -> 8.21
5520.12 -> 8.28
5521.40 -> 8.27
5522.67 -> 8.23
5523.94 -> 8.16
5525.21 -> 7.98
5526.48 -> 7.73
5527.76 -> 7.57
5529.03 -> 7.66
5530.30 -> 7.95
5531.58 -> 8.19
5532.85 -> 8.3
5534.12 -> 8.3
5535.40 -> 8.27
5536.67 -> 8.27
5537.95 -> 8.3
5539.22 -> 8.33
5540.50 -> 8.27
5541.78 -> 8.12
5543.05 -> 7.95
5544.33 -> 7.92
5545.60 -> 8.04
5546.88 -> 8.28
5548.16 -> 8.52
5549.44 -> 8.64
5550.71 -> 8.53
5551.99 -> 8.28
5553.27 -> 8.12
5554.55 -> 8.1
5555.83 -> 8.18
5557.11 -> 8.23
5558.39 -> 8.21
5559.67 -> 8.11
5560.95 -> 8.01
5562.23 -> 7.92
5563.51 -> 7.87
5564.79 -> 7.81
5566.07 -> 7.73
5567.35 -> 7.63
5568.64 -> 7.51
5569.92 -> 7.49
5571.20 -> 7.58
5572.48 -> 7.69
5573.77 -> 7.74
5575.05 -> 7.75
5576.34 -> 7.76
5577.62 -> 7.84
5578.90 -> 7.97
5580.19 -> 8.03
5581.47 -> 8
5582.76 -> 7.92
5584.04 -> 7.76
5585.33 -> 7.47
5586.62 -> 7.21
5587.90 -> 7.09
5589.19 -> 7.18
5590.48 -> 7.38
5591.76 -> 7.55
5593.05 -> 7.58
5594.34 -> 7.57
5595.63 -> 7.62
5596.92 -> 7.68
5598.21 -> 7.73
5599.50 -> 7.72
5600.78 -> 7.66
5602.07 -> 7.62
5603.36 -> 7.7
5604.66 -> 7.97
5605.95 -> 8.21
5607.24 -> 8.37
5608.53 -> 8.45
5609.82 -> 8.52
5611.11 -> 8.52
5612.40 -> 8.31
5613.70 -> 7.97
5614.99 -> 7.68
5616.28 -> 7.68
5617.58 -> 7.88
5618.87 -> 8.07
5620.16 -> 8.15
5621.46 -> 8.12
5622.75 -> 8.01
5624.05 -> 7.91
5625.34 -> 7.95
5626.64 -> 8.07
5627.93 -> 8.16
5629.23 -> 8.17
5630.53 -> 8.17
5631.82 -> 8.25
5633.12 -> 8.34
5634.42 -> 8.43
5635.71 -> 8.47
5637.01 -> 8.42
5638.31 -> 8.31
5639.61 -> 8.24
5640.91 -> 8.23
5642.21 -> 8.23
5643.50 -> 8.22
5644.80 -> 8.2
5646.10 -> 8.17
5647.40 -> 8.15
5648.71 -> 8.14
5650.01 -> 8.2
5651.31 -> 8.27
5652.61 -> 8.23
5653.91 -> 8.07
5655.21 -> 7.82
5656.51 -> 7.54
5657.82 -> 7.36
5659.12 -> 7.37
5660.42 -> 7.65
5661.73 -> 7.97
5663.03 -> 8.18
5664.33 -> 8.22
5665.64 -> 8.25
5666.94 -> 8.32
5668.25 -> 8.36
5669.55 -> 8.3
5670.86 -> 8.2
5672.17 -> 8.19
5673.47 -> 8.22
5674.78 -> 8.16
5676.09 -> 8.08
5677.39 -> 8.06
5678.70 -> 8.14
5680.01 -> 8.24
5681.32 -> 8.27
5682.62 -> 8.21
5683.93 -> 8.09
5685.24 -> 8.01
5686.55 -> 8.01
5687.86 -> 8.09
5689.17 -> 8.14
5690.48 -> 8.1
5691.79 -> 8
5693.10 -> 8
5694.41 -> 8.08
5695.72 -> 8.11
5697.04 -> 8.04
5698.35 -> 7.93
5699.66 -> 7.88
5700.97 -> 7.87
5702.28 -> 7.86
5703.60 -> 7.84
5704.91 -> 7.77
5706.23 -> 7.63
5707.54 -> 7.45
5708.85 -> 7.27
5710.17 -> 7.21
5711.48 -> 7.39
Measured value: 1.7 Angstrom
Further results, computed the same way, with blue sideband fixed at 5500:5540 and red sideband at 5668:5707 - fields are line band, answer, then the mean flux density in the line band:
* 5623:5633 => -0.1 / 8.1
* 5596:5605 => 0.3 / 7.71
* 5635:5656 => -0.5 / 8.21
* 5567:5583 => 0.5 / 7.76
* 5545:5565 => -0.5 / 8.18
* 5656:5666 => 0.3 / 7.8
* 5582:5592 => 0.7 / 7.45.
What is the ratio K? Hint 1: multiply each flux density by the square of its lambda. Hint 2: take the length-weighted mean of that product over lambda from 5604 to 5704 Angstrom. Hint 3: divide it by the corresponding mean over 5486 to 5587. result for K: 1.06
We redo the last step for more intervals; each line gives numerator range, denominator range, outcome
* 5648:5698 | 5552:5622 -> 1.06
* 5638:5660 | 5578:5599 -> 1.08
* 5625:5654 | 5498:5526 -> 1.09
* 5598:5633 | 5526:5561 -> 1.01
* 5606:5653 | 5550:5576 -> 1.06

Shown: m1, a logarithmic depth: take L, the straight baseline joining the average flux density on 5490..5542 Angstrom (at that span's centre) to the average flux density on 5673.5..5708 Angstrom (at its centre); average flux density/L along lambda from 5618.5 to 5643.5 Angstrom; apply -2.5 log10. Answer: -0.028 mag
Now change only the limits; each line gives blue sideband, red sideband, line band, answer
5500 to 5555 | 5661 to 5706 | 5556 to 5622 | 0.031 mag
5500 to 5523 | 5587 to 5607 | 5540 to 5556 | -0.063 mag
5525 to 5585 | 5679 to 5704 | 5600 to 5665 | -0.007 mag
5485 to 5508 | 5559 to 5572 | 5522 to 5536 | -0.025 mag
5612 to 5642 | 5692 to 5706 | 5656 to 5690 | -0.009 mag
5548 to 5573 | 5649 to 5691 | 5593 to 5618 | 0.014 mag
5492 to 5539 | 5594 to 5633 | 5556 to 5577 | 0.021 mag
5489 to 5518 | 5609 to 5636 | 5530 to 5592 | 0.004 mag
